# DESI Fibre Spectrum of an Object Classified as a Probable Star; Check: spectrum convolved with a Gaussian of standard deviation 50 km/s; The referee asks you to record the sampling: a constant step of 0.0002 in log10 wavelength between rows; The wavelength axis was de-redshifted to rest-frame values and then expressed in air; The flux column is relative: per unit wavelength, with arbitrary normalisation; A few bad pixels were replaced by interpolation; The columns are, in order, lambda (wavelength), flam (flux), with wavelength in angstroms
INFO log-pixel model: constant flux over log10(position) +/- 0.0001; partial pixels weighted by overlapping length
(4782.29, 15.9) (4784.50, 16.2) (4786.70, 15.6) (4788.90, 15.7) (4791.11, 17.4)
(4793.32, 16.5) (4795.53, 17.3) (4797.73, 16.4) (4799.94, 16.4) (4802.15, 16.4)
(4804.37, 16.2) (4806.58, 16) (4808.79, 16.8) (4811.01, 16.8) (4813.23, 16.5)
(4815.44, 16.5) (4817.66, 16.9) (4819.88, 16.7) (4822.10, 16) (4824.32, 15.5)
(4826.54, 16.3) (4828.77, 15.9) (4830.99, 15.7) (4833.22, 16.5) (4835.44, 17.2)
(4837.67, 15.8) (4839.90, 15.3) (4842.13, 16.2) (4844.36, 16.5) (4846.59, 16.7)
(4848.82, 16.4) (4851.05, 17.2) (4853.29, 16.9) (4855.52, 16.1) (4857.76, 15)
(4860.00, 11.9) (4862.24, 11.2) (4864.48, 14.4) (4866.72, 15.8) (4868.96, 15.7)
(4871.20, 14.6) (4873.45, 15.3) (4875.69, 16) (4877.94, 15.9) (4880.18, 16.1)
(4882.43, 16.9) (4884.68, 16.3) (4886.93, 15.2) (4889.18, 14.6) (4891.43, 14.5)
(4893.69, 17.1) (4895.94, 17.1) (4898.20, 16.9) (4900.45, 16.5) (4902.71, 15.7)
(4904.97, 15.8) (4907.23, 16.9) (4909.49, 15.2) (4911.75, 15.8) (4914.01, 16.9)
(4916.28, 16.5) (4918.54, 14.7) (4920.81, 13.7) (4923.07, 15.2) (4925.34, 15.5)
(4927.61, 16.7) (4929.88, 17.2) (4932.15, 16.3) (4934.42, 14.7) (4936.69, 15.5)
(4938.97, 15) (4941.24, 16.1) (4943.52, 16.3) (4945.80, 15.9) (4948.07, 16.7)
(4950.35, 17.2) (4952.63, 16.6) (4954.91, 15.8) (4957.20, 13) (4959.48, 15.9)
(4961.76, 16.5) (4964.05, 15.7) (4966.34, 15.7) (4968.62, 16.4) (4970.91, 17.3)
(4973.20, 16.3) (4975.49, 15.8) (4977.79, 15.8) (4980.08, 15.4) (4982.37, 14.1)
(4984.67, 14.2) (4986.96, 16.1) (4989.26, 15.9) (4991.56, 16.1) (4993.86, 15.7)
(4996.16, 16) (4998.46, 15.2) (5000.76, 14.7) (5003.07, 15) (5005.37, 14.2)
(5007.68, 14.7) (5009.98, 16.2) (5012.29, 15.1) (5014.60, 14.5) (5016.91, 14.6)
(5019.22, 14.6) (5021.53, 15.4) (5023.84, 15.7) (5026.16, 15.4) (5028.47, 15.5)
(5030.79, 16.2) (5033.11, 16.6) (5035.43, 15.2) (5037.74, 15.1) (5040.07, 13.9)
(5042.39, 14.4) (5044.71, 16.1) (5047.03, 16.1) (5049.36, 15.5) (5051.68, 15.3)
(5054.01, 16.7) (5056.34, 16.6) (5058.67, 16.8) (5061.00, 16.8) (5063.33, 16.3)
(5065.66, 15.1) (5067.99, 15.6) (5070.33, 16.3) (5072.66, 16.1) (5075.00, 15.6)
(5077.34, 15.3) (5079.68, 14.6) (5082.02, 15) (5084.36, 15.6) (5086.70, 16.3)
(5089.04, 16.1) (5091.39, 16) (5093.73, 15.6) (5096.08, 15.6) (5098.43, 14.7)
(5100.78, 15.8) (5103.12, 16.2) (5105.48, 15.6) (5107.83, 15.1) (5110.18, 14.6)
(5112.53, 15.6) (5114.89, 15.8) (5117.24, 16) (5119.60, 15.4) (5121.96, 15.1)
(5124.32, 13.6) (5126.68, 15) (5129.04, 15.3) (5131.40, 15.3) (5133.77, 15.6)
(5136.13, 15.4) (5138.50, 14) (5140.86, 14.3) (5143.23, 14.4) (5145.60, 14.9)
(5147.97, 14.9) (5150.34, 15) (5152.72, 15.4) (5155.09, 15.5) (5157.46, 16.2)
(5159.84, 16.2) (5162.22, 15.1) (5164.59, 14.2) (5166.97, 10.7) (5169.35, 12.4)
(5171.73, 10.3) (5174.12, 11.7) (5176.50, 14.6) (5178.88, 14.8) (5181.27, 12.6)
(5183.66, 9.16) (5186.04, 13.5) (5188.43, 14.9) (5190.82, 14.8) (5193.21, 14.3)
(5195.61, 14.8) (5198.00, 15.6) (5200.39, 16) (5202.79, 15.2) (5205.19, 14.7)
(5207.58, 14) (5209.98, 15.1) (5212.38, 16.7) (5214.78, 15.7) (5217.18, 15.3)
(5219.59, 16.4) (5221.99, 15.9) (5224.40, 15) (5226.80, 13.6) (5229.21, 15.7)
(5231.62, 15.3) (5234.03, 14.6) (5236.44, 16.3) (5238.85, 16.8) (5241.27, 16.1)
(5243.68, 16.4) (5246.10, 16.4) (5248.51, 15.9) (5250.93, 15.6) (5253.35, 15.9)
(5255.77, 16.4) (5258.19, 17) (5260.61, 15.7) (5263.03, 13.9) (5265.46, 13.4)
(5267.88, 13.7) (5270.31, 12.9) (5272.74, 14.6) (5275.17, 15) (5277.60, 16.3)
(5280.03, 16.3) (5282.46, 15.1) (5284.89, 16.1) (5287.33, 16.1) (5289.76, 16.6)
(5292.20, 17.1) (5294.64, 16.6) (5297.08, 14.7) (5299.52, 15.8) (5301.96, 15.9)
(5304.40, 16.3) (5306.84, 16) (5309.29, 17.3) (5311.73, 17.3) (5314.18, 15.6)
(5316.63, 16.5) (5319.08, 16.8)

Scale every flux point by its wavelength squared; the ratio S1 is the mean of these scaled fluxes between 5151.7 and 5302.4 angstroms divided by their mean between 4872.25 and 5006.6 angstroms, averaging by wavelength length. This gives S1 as 1.06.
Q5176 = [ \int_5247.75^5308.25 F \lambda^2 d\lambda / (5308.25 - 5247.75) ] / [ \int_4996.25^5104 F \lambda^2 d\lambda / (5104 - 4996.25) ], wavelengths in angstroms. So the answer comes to 1.09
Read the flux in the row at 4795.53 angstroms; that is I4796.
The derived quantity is 17.3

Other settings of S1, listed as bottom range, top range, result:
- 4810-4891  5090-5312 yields 1.10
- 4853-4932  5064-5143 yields 1.07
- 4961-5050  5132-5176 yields 0.98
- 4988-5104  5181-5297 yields 1.06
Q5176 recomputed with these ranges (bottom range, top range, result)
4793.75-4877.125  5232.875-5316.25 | 1.18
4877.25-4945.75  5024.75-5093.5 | 1.05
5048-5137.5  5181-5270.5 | 1.02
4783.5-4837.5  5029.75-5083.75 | 1.06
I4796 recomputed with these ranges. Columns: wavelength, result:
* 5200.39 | 16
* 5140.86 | 14.3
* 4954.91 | 15.8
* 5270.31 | 12.9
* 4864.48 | 14.4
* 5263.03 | 13.9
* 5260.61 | 15.7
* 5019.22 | 14.6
